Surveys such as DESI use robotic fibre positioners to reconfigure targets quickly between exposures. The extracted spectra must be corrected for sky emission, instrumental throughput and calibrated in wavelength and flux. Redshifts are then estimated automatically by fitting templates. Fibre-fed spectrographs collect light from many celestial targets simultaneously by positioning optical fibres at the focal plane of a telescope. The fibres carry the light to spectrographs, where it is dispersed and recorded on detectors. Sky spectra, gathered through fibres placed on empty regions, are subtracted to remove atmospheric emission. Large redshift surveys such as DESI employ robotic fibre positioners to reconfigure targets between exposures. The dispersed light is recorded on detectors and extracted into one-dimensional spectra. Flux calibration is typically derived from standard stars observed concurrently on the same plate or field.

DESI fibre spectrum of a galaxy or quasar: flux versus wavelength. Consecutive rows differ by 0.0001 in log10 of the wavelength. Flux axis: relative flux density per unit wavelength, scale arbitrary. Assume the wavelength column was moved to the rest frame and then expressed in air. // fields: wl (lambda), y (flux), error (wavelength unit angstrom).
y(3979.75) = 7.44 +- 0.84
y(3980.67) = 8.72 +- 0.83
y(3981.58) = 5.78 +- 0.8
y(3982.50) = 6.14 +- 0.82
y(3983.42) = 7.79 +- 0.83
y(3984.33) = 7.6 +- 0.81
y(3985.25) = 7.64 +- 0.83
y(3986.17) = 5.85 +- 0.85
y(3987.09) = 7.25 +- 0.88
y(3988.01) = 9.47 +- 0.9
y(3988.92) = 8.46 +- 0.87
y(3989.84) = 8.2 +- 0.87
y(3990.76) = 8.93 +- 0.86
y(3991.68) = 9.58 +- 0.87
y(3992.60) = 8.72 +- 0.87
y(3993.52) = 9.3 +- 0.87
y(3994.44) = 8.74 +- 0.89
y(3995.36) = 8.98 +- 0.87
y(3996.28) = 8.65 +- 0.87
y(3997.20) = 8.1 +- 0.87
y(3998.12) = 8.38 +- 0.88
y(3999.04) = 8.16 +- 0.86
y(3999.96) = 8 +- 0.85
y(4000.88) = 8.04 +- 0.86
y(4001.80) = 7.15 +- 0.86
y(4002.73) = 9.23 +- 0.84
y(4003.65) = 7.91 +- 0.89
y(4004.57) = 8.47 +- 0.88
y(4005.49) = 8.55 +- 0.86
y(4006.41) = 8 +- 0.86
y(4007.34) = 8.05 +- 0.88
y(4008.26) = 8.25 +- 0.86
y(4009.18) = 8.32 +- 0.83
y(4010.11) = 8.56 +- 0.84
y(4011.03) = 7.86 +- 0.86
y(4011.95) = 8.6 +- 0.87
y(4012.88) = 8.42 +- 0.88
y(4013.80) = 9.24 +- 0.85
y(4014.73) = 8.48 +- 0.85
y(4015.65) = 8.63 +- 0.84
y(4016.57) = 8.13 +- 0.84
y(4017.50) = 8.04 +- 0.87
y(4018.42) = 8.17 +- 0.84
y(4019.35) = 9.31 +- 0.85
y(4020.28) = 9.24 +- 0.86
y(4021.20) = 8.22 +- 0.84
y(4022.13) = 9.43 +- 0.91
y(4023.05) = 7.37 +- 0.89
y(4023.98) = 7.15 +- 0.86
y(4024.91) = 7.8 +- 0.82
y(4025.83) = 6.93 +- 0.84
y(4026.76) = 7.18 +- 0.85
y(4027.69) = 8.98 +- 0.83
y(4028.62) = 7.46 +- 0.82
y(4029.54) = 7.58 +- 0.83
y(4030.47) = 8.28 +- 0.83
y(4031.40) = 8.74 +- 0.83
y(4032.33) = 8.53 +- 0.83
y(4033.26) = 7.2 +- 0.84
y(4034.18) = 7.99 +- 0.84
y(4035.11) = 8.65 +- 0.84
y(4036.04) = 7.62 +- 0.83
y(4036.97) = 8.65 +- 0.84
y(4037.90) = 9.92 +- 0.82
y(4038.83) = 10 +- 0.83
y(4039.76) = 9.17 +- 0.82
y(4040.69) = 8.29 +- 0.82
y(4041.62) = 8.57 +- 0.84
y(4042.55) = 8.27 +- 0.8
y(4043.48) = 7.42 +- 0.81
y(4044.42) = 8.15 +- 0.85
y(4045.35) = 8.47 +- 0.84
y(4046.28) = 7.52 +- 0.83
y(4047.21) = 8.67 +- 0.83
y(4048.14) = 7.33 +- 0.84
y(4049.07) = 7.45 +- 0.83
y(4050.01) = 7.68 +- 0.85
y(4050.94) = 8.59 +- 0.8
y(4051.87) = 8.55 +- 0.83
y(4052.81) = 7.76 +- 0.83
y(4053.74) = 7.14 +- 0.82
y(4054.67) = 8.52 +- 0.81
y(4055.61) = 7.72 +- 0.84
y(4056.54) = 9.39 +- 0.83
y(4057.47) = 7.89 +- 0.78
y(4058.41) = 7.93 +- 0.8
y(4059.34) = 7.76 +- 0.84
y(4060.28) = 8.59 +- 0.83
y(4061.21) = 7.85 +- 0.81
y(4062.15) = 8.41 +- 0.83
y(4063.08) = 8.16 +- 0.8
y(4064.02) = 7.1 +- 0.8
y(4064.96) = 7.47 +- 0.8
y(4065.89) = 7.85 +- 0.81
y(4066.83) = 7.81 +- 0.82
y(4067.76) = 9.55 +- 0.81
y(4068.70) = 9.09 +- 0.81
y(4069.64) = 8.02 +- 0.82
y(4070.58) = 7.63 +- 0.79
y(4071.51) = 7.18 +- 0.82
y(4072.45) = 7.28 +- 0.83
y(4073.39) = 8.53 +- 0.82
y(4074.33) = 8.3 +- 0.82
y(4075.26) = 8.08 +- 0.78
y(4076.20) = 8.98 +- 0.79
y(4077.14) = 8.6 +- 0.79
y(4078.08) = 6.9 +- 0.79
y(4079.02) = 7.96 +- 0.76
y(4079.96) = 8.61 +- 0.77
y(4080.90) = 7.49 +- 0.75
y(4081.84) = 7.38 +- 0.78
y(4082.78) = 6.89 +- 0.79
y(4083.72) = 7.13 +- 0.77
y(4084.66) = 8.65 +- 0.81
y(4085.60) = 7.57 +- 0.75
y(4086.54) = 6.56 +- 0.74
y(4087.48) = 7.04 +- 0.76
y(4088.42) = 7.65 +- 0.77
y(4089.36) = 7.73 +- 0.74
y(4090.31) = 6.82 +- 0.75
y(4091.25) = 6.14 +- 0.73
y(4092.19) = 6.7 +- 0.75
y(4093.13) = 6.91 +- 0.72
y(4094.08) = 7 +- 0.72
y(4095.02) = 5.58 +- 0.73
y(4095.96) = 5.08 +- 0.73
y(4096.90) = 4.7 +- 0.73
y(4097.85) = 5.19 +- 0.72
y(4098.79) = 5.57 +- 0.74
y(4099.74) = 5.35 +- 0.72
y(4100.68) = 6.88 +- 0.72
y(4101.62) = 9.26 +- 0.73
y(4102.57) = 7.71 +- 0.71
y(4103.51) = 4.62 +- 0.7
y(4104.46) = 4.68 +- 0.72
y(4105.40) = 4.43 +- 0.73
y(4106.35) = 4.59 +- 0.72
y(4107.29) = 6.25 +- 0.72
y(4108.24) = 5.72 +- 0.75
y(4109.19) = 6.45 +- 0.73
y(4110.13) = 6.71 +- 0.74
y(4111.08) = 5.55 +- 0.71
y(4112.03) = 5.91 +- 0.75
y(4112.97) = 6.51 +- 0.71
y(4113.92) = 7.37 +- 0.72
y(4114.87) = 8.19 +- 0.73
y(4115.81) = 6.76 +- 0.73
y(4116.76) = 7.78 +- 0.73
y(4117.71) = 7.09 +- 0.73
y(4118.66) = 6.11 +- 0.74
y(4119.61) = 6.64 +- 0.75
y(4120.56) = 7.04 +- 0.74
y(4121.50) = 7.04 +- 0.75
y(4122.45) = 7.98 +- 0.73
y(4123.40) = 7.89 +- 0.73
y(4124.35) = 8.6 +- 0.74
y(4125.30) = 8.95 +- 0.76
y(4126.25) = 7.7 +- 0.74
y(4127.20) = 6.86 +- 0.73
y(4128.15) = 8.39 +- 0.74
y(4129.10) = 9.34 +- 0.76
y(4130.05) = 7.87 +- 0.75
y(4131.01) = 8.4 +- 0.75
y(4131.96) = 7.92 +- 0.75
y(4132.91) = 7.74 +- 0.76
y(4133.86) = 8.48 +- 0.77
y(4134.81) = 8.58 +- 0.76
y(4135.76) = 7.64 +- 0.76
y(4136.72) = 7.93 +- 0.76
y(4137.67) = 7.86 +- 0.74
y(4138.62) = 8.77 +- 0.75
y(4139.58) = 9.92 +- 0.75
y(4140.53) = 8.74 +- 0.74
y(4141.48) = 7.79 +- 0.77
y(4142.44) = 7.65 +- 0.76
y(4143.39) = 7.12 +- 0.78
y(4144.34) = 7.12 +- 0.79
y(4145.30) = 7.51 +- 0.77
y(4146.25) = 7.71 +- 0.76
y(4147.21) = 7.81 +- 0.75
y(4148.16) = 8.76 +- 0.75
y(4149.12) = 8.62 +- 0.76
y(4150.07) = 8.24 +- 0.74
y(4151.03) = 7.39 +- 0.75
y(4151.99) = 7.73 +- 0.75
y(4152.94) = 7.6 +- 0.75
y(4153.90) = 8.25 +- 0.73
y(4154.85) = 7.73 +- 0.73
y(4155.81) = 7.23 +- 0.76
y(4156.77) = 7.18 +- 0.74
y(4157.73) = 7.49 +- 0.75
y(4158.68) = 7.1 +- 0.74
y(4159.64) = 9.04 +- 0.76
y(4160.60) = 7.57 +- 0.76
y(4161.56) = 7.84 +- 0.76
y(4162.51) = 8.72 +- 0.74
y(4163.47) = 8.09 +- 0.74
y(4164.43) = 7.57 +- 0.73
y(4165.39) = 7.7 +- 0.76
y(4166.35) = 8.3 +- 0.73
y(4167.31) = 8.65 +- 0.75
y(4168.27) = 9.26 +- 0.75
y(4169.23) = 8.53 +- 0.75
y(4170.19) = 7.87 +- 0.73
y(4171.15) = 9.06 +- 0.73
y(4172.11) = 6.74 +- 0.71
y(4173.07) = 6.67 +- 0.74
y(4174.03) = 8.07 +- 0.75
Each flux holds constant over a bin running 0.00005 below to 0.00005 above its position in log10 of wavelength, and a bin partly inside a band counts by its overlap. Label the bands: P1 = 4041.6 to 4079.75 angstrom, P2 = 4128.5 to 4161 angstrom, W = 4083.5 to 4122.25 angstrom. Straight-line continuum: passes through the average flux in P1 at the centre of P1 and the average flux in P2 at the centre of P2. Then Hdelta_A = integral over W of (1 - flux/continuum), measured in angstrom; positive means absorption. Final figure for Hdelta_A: 7.3 angstrom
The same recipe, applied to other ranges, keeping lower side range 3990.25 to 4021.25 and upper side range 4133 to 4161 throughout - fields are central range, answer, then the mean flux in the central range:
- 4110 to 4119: 1.40 angstrom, 6.81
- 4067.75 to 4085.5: 0.54 angstrom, 7.96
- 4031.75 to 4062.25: 0.36 angstrom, 8.23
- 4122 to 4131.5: -0.20 angstrom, 8.19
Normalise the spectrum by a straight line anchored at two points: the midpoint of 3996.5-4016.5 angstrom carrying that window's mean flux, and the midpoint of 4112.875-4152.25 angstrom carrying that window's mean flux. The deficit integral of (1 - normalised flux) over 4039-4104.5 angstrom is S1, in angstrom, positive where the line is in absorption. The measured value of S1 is 4.1 angstrom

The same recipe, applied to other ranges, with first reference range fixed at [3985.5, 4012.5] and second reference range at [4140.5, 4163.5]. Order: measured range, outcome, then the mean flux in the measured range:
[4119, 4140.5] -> -0.5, 8.07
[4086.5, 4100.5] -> 3.0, 6.27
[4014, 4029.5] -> 0.2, 8.16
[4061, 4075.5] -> 0.1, 8.02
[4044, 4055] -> 0.2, 7.98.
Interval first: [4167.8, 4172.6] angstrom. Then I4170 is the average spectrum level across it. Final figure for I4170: 8.29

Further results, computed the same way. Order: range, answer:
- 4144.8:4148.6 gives 7.93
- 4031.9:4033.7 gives 7.86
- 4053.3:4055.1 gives 7.84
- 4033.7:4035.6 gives 8.33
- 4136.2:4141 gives 8.63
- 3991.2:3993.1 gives 9.14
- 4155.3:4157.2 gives 7.19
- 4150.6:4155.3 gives 7.75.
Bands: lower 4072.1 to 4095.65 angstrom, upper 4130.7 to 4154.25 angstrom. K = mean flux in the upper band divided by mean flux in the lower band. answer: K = 1.08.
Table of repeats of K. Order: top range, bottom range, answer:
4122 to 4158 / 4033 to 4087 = 0.99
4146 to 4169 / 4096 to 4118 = 1.29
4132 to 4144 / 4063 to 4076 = 1.02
